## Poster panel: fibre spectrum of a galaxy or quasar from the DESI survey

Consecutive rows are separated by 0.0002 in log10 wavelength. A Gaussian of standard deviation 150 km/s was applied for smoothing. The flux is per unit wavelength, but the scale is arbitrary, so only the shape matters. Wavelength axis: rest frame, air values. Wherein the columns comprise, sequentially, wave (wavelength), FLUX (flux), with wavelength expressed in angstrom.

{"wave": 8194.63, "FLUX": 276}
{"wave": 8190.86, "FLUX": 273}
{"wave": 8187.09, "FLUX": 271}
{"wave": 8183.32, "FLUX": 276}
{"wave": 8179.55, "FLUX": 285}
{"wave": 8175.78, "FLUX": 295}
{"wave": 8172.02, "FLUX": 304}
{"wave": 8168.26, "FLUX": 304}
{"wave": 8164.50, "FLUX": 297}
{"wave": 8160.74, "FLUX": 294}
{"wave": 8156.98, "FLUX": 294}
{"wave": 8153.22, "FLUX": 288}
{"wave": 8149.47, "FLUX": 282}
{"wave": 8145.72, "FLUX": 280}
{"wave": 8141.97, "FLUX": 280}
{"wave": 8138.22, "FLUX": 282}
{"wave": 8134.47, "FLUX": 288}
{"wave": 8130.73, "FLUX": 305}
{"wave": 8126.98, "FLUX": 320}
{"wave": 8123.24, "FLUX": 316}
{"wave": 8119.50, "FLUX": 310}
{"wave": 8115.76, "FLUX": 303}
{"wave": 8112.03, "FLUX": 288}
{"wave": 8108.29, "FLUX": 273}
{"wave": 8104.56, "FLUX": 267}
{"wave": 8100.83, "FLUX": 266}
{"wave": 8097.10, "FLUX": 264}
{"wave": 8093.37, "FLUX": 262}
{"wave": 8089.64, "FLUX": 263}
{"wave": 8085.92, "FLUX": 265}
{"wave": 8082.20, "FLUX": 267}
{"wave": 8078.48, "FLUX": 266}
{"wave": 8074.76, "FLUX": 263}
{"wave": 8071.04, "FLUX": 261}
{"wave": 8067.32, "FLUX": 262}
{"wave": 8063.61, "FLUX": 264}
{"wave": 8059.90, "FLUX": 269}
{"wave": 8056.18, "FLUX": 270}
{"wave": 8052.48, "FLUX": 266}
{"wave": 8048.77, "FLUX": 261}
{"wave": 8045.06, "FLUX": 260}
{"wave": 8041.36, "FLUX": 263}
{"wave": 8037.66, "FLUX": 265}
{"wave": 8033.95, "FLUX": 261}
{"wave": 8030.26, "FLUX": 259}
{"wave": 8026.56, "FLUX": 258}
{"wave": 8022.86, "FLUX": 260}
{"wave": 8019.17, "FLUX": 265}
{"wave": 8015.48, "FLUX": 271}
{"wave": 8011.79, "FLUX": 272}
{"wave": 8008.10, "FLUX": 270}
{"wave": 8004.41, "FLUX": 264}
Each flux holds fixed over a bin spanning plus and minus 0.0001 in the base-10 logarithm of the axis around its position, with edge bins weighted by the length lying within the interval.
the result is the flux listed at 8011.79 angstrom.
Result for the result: 272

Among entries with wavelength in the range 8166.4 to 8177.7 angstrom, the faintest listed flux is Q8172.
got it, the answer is 295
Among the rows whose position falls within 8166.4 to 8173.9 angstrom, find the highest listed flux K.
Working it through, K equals 304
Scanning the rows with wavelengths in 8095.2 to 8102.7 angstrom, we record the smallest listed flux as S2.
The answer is 264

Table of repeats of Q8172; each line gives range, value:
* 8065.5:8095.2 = 261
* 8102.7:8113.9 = 267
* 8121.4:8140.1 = 282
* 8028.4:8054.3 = 259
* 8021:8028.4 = 258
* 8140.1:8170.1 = 280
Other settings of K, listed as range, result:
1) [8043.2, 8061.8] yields 270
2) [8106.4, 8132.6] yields 320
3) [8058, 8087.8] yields 269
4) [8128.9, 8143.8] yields 305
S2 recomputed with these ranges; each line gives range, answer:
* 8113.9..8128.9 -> 303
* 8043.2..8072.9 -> 260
